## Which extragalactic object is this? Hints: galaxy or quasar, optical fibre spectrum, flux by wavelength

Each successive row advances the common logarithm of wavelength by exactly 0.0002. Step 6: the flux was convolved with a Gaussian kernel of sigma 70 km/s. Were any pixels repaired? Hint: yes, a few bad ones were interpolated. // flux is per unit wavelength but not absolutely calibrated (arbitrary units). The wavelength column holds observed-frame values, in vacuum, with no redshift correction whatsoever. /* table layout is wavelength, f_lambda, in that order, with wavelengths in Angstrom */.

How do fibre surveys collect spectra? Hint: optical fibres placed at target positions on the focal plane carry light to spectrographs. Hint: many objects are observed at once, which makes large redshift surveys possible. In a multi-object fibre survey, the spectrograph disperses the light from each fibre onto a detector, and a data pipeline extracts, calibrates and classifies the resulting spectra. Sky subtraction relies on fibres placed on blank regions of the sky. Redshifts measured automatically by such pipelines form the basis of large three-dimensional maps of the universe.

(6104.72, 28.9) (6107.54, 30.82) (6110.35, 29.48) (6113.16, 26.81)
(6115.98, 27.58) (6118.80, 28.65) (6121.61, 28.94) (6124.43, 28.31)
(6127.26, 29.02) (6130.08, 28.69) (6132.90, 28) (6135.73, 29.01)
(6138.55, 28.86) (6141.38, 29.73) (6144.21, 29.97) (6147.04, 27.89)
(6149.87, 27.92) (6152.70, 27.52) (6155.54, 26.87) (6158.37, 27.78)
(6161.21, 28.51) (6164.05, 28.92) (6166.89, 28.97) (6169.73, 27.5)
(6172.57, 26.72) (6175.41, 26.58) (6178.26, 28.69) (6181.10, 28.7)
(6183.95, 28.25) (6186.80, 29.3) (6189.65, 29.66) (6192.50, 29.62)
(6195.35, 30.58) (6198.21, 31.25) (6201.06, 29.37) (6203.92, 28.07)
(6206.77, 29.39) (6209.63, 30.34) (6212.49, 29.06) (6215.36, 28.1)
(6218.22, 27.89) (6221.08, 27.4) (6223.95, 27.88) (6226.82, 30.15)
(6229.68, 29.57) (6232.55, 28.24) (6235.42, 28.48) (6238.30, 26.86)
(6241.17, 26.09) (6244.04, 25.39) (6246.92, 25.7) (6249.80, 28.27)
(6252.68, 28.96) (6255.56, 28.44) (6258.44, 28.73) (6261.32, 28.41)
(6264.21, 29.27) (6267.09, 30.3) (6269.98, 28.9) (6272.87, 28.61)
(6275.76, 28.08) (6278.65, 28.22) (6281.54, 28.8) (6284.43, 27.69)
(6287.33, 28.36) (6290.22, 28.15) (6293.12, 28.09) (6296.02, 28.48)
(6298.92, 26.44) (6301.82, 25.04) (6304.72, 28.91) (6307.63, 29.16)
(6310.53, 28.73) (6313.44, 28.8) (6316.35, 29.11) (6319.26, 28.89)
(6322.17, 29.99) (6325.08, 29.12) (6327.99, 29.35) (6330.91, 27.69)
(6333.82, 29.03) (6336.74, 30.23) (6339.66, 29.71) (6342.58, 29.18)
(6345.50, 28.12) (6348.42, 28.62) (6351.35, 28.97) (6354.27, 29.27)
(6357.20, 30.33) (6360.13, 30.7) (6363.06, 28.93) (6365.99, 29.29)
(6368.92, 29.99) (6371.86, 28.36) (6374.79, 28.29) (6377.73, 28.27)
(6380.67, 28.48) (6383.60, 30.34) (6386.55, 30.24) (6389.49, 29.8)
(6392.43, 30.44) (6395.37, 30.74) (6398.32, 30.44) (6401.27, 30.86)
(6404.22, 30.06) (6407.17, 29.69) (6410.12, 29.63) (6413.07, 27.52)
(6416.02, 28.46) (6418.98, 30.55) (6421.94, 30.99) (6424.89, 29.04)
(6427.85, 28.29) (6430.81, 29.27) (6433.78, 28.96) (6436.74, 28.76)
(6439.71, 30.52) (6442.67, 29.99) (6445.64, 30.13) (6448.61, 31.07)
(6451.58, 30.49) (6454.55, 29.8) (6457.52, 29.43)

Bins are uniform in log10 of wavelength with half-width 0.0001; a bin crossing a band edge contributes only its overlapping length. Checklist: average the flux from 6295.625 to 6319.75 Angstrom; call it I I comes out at 28.1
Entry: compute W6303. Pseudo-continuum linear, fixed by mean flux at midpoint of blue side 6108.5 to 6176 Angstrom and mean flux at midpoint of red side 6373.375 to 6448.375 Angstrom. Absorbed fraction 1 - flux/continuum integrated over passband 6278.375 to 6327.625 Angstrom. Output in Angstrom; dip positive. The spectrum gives 1.20 Angstrom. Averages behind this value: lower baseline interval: 28.3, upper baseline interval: 29.6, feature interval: 28.4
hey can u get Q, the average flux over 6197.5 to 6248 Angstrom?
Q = 28.3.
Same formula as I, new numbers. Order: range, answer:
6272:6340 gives 28.5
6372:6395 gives 29.4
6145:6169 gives 28.1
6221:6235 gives 28.8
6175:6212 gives 29.3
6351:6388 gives 29.4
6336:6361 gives 29.4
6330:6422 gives 29.5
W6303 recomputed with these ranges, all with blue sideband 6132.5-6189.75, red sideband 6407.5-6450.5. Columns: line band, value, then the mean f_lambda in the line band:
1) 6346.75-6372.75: -0.16 Angstrom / 29.4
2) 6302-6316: 0.20 Angstrom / 28.6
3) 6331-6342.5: -0.10 Angstrom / 29.4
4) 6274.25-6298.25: 0.59 Angstrom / 28.2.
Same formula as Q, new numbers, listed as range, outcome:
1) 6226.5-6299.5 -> 28.2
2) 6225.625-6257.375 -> 27.8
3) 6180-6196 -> 29.3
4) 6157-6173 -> 28.1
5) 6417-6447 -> 29.6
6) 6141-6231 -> 28.7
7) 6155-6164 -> 28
